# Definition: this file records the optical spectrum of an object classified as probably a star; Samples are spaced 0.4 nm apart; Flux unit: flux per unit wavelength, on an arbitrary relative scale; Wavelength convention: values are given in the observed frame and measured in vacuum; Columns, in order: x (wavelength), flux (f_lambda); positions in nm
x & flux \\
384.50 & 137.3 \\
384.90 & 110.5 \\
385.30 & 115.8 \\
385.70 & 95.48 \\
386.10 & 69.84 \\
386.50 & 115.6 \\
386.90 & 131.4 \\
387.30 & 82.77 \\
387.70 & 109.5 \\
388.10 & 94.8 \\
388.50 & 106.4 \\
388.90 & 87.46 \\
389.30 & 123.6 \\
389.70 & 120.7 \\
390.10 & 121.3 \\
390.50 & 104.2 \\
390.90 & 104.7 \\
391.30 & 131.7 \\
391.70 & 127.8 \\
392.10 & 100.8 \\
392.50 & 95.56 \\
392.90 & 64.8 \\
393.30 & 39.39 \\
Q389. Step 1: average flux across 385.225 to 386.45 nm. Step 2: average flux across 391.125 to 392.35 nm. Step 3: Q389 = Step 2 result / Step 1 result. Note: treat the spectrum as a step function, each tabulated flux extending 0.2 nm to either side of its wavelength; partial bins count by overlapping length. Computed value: 1.26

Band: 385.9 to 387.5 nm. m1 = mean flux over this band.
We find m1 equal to 99.9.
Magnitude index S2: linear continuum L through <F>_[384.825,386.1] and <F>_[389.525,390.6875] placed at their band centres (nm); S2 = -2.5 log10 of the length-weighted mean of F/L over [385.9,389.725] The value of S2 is 0.05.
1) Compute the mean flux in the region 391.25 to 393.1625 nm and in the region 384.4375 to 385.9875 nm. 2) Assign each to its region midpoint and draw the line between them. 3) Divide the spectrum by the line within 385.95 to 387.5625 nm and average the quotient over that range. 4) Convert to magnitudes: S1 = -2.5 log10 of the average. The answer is 0.07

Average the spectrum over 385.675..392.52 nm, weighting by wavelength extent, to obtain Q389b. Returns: 107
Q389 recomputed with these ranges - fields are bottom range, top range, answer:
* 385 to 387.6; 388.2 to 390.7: 1.07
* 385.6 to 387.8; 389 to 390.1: 1.18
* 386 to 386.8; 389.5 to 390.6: 1.16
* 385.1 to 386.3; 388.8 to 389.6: 1.17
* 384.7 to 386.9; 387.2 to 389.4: 0.97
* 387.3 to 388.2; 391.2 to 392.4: 1.19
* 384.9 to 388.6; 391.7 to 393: 0.93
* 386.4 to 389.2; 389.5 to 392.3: 1.11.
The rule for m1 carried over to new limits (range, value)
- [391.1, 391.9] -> 130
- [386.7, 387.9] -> 108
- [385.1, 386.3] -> 93.7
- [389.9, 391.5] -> 115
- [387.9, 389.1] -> 96.2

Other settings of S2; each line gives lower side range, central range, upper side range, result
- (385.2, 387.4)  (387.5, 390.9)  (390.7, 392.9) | -0.03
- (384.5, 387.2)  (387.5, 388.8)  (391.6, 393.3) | -0.01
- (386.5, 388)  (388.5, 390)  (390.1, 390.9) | -0.02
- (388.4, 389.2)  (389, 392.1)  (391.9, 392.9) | -0.22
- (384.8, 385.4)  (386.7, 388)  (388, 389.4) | -0.01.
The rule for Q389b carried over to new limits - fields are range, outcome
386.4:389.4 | 106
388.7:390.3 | 113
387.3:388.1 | 99.1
